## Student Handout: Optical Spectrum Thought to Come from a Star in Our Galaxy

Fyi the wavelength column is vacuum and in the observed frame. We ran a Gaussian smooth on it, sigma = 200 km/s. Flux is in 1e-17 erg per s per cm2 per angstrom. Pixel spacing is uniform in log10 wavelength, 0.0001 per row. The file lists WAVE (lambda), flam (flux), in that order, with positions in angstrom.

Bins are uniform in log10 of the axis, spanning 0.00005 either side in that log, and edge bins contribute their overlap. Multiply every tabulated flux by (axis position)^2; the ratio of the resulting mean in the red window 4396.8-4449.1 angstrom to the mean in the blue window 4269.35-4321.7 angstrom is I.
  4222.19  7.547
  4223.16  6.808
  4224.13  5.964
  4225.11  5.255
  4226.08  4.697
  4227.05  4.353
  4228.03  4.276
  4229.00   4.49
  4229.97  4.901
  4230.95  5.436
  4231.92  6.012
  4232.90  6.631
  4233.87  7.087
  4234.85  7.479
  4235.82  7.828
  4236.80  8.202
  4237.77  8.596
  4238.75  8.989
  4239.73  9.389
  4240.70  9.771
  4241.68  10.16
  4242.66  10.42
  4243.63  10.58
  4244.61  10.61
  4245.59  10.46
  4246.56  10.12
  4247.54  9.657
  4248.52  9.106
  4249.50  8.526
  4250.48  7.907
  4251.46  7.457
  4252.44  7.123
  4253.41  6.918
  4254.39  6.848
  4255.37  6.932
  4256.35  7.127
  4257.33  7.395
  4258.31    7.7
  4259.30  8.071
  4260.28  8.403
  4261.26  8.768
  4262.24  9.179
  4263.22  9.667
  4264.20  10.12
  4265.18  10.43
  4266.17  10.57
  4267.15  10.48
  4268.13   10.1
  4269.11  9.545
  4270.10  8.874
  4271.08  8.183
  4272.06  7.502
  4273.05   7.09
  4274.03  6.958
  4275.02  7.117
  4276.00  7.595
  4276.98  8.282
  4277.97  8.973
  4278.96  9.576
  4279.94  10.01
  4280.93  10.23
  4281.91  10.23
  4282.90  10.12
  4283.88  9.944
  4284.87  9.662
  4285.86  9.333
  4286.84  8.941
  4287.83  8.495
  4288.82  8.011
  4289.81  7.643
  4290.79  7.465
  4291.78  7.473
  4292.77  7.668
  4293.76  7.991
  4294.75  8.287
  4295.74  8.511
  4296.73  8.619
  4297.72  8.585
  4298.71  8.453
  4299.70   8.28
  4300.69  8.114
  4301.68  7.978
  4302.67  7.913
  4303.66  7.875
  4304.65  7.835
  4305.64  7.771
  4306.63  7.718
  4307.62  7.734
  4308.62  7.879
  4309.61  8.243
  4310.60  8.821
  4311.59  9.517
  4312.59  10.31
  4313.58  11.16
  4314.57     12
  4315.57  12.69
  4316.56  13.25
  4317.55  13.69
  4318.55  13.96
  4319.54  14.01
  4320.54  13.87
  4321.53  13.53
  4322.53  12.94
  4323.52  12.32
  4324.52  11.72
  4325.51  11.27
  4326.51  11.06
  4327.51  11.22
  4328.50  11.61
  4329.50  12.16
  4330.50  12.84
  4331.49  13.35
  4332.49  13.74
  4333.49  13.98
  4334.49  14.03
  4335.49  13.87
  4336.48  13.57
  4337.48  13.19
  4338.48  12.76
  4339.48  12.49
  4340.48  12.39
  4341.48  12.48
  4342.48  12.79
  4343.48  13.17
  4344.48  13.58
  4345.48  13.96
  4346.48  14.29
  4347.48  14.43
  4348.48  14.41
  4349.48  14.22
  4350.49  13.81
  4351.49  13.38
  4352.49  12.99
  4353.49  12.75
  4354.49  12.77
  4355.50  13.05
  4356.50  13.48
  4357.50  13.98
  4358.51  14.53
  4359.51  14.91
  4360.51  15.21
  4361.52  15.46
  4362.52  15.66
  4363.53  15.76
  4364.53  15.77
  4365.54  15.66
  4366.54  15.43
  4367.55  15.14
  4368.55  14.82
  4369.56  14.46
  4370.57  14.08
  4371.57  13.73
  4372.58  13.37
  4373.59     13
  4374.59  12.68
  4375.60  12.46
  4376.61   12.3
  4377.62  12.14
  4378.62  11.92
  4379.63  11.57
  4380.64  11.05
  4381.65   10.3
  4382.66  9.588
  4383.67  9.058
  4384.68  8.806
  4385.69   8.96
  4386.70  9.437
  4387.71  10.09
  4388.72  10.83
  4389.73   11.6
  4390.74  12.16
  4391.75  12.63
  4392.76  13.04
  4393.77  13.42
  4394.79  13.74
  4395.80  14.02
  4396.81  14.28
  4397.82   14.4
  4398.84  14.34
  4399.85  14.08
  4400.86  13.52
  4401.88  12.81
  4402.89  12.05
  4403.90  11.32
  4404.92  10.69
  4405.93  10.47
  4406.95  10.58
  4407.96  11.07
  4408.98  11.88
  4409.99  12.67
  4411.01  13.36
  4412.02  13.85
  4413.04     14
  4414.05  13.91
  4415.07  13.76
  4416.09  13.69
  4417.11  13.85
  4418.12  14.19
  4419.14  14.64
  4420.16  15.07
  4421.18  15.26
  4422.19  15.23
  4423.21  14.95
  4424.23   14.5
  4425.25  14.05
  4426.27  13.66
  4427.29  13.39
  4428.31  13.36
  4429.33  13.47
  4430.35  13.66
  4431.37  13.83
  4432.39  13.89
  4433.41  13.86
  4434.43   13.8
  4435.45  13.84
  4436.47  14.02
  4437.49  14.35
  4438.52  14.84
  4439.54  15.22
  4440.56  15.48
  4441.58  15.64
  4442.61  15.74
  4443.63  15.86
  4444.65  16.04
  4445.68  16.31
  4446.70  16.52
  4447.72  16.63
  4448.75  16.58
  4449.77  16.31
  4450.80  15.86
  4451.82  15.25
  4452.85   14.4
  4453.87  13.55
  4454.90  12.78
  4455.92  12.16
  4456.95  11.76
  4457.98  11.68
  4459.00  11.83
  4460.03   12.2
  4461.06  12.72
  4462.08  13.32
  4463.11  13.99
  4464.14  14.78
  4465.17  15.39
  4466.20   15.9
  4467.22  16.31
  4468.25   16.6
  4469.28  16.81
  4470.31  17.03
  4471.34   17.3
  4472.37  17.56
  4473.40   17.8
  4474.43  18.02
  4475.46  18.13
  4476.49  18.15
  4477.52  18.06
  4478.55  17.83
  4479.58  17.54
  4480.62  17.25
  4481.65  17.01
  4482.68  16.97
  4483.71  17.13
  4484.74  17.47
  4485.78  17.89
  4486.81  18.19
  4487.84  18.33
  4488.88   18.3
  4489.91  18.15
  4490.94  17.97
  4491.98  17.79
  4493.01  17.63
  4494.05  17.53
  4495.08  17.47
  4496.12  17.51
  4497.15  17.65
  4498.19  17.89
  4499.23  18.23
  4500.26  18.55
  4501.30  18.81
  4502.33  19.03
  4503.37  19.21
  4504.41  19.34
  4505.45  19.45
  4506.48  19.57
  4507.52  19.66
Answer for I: 1.61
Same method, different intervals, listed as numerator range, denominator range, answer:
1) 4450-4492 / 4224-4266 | 2.24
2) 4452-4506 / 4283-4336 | 1.74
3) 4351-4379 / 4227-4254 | 1.85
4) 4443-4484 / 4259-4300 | 1.94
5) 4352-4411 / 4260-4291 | 1.49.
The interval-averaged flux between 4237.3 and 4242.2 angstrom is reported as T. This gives 9.37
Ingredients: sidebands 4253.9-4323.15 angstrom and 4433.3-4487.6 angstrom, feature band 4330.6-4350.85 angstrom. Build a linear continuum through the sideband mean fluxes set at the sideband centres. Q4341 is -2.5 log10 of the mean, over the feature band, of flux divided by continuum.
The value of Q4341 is -0.21 mag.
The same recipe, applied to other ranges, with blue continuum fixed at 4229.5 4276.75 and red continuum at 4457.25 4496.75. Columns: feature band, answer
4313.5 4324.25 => -0.206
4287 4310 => 0.245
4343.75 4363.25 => -0.164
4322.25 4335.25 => -0.120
